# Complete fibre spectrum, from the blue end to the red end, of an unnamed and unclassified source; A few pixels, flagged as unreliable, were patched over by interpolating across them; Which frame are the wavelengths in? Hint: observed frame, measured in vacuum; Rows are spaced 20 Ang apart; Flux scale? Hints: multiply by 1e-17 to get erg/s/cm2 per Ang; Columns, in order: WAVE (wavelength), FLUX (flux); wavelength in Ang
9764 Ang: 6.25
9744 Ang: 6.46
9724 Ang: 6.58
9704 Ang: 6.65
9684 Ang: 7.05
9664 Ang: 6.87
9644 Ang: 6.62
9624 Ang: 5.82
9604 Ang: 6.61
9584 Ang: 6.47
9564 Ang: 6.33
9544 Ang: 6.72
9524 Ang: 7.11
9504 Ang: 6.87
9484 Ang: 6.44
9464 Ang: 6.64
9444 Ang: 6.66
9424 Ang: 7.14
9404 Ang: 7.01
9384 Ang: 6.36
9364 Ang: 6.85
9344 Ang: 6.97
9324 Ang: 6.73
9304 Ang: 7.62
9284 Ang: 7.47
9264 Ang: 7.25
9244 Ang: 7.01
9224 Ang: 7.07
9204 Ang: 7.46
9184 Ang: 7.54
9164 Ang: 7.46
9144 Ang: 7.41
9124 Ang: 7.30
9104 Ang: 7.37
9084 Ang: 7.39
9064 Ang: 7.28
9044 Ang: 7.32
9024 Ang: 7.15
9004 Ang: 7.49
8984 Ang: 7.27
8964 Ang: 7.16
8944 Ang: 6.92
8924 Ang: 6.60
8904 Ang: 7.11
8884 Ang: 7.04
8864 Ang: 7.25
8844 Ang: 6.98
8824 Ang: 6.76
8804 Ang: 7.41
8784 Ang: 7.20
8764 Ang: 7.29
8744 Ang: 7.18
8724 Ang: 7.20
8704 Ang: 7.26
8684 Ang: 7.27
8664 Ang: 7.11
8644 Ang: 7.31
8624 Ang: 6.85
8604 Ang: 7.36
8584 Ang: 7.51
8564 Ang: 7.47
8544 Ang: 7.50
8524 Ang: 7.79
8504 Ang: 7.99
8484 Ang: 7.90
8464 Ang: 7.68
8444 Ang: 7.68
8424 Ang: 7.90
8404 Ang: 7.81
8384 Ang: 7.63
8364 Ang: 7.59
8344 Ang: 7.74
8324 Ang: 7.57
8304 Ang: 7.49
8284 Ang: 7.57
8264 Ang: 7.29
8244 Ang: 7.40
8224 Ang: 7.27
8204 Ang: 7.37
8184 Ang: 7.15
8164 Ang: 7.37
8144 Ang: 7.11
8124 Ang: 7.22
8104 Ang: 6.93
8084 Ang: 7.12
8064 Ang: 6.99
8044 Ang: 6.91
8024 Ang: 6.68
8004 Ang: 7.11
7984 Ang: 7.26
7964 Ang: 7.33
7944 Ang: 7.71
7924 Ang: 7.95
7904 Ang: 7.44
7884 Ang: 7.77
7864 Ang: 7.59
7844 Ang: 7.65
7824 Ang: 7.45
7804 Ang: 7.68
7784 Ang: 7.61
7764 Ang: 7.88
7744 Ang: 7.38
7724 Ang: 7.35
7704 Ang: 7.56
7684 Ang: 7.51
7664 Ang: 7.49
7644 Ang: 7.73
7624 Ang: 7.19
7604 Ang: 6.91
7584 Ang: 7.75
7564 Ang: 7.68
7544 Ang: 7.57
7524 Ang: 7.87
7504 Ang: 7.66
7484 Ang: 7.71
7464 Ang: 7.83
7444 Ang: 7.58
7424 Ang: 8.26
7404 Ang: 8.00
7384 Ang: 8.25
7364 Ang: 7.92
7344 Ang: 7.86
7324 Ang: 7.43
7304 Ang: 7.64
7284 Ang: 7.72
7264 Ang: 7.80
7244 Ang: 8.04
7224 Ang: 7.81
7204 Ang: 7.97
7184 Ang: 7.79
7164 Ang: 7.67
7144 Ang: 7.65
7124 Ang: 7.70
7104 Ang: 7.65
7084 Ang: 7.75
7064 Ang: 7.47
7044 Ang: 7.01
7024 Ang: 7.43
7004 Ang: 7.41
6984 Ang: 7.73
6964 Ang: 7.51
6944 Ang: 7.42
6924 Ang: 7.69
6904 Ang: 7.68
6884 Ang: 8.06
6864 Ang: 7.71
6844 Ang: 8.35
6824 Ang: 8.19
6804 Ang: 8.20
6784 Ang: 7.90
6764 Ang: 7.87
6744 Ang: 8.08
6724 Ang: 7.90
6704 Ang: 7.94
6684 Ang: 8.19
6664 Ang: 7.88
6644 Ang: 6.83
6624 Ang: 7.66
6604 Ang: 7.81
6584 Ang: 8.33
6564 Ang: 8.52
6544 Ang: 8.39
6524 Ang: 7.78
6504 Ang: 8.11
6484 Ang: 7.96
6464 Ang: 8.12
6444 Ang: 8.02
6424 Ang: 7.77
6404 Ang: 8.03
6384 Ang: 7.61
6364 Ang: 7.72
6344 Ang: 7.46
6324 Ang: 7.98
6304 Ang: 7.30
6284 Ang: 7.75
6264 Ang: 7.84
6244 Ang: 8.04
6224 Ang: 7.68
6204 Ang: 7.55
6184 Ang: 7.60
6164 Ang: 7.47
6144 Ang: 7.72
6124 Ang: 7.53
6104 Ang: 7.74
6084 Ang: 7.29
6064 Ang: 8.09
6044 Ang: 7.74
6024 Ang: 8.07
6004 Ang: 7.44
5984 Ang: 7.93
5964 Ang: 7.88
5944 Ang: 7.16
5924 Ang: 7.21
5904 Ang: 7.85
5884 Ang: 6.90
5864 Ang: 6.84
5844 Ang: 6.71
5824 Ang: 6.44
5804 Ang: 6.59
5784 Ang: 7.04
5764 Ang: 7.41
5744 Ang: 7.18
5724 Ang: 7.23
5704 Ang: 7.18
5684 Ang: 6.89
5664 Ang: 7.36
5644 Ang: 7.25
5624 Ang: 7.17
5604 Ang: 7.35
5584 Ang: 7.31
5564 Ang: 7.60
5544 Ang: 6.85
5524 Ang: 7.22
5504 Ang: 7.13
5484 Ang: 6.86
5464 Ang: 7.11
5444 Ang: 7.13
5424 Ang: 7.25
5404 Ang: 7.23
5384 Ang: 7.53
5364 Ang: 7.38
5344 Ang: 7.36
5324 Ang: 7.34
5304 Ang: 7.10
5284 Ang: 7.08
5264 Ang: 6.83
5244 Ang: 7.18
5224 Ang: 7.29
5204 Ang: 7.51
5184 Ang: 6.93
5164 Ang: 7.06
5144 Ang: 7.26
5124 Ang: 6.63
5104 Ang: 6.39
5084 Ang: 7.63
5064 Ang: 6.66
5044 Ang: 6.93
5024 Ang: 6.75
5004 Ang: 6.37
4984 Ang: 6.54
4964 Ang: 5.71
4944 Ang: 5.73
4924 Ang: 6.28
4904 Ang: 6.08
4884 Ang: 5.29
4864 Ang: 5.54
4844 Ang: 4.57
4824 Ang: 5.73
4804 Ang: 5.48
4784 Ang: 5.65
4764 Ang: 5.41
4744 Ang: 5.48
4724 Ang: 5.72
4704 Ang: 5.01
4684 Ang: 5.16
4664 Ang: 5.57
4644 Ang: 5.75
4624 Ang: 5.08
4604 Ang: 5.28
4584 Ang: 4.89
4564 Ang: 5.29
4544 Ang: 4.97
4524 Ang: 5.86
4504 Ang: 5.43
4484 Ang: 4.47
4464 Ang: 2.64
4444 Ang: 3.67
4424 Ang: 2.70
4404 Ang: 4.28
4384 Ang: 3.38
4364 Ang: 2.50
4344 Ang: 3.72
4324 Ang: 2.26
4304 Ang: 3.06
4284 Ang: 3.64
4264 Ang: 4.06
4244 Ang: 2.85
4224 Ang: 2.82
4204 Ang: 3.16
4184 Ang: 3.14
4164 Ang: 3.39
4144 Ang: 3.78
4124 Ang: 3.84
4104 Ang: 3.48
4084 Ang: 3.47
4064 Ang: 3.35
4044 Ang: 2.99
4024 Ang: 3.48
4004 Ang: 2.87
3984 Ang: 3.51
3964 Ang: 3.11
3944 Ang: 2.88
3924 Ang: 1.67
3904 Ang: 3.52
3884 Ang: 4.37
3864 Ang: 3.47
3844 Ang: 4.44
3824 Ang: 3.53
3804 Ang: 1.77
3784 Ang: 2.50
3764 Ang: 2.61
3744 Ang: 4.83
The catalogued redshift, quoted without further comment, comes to 0.126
